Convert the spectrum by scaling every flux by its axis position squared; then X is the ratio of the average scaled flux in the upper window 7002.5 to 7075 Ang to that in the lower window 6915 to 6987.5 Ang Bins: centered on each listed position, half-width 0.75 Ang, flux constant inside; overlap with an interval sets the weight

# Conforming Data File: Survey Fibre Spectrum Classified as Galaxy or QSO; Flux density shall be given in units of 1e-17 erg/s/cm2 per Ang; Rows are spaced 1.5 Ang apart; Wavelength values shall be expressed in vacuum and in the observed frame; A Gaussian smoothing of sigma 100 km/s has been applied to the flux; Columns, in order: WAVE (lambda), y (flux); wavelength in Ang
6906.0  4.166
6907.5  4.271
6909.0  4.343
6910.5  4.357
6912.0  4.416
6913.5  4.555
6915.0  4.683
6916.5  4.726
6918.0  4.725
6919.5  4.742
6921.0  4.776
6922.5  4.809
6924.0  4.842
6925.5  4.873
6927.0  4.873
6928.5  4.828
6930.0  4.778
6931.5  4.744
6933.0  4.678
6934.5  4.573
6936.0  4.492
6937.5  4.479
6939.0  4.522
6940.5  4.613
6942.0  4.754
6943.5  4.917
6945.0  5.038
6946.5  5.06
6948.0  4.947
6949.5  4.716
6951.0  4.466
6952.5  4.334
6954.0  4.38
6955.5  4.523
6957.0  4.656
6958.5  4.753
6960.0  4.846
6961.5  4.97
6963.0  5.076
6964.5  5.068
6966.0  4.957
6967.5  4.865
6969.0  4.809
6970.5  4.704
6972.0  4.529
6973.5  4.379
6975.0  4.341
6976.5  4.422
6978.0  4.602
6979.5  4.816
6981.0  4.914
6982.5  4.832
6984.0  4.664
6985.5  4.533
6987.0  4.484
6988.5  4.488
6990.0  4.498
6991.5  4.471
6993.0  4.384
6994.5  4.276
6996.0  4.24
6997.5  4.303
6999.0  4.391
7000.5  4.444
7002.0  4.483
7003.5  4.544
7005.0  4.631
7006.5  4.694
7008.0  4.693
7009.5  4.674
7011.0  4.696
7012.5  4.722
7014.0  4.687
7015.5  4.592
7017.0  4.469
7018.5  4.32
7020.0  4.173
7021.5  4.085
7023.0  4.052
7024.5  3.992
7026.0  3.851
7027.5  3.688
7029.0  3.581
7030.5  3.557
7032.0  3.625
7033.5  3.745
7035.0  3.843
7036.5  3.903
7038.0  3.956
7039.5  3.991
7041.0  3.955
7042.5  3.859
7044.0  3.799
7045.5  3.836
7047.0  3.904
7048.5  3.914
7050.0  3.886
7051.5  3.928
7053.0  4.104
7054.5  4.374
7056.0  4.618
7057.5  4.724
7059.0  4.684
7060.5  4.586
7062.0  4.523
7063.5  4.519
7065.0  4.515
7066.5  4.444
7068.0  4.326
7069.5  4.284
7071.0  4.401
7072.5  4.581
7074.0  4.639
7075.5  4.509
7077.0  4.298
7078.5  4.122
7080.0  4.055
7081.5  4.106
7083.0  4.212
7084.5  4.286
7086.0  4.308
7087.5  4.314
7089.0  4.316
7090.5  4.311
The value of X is 0.92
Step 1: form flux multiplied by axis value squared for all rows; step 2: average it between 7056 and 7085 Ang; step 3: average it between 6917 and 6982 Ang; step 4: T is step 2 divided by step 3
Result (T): 1.0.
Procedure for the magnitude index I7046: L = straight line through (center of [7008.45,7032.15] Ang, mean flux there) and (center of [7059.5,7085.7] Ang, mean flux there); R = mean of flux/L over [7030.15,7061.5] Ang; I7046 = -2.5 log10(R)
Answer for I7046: 0.06 mag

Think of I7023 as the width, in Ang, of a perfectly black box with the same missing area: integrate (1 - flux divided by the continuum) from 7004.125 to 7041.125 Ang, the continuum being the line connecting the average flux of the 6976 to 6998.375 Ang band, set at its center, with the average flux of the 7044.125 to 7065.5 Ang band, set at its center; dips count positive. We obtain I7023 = 1.9 Ang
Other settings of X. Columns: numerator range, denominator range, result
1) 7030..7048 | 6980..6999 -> 0.86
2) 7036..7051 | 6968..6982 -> 0.86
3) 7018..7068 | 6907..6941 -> 0.91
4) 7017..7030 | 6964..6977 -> 0.87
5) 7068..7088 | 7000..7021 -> 0.97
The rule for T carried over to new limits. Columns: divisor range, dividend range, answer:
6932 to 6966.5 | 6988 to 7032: 0.93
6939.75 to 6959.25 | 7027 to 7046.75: 0.83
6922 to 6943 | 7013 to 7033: 0.88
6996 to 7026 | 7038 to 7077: 0.98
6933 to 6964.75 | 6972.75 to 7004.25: 0.97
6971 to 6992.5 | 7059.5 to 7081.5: 0.99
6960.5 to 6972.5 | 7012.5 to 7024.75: 0.90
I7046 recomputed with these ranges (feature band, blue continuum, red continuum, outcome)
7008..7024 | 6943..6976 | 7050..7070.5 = 0.03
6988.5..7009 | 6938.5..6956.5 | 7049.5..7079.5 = 0.02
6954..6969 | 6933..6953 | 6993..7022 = -0.05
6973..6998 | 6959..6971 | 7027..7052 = 0.02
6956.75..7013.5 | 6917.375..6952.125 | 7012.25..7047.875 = -0.07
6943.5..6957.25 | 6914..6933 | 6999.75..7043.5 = -0.02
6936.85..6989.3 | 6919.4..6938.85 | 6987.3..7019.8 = -0.02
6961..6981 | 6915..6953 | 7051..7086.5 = -0.02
